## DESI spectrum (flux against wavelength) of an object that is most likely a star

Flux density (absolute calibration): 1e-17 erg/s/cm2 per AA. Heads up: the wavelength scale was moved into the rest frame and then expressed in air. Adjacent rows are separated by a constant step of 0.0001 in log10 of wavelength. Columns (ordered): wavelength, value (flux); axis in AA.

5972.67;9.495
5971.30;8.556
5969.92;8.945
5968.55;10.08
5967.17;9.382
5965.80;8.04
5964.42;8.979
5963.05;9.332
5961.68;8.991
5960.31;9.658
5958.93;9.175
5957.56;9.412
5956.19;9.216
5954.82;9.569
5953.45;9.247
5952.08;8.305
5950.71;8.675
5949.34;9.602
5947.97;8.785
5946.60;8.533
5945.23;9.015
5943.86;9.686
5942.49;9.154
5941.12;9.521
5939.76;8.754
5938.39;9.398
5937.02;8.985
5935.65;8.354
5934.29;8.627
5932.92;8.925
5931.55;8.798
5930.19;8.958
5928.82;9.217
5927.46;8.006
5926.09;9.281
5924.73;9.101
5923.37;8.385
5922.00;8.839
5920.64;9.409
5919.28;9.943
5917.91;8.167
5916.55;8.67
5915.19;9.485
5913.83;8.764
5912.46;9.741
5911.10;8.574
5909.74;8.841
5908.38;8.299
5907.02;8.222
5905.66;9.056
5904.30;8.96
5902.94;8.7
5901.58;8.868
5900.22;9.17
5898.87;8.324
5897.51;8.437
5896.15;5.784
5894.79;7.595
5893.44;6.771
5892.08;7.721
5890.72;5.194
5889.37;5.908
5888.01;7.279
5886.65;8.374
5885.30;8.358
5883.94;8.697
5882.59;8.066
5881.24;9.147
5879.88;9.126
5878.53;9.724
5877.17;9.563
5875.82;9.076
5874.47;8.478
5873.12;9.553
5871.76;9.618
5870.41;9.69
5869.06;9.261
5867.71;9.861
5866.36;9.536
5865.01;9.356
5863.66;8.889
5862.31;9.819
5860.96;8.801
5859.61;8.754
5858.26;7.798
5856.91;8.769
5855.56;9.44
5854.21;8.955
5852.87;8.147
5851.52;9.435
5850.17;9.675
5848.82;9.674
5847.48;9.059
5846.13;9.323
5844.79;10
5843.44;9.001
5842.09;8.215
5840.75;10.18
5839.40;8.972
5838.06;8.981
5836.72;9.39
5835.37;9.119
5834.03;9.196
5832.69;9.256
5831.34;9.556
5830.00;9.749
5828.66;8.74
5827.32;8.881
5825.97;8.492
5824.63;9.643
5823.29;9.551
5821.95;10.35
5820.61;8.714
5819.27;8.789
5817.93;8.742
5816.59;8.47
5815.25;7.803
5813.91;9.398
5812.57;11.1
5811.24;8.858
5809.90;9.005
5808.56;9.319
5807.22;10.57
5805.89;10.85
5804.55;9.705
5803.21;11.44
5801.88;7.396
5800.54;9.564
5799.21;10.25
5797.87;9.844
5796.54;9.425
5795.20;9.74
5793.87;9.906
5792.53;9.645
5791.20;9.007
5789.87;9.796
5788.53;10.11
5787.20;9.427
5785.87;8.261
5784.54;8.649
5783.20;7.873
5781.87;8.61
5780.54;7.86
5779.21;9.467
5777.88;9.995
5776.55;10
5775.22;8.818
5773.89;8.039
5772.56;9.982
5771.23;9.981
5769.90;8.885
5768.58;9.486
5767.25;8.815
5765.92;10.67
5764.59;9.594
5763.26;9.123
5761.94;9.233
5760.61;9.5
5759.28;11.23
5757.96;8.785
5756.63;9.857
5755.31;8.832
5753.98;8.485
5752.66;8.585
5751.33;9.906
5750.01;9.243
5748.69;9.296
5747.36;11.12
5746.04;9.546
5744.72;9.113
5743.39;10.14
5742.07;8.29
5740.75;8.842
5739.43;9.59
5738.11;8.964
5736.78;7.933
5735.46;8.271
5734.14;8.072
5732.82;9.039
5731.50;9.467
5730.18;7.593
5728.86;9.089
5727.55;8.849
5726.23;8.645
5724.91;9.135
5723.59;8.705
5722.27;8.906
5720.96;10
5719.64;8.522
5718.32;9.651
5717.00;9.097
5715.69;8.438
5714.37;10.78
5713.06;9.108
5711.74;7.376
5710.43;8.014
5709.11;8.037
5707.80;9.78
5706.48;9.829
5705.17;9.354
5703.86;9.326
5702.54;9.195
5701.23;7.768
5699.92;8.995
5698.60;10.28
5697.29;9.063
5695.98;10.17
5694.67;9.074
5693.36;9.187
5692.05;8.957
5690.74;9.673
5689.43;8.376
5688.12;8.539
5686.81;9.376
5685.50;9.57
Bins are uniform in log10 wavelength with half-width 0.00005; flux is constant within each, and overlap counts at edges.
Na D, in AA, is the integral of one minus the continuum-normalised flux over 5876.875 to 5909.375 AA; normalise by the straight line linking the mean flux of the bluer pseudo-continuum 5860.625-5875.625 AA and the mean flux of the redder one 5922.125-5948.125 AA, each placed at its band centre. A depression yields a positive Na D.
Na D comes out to 3.76 AA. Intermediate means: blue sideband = 9.36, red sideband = 8.92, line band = 8.13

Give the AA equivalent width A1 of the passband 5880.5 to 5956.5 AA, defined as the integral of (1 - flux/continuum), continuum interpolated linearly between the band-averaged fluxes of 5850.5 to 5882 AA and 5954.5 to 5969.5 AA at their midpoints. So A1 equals 5.1 AA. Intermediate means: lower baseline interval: 9.17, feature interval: 8.6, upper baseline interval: 9.25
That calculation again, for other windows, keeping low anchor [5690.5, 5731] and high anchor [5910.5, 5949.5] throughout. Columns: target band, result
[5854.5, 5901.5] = 2.4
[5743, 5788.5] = -1.4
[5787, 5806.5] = -1.6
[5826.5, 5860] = -0.5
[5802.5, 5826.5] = -1.3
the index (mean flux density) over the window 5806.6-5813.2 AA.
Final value 9.76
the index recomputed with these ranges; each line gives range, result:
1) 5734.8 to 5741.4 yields 8.71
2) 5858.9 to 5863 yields 9.11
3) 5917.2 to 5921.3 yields 9.16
